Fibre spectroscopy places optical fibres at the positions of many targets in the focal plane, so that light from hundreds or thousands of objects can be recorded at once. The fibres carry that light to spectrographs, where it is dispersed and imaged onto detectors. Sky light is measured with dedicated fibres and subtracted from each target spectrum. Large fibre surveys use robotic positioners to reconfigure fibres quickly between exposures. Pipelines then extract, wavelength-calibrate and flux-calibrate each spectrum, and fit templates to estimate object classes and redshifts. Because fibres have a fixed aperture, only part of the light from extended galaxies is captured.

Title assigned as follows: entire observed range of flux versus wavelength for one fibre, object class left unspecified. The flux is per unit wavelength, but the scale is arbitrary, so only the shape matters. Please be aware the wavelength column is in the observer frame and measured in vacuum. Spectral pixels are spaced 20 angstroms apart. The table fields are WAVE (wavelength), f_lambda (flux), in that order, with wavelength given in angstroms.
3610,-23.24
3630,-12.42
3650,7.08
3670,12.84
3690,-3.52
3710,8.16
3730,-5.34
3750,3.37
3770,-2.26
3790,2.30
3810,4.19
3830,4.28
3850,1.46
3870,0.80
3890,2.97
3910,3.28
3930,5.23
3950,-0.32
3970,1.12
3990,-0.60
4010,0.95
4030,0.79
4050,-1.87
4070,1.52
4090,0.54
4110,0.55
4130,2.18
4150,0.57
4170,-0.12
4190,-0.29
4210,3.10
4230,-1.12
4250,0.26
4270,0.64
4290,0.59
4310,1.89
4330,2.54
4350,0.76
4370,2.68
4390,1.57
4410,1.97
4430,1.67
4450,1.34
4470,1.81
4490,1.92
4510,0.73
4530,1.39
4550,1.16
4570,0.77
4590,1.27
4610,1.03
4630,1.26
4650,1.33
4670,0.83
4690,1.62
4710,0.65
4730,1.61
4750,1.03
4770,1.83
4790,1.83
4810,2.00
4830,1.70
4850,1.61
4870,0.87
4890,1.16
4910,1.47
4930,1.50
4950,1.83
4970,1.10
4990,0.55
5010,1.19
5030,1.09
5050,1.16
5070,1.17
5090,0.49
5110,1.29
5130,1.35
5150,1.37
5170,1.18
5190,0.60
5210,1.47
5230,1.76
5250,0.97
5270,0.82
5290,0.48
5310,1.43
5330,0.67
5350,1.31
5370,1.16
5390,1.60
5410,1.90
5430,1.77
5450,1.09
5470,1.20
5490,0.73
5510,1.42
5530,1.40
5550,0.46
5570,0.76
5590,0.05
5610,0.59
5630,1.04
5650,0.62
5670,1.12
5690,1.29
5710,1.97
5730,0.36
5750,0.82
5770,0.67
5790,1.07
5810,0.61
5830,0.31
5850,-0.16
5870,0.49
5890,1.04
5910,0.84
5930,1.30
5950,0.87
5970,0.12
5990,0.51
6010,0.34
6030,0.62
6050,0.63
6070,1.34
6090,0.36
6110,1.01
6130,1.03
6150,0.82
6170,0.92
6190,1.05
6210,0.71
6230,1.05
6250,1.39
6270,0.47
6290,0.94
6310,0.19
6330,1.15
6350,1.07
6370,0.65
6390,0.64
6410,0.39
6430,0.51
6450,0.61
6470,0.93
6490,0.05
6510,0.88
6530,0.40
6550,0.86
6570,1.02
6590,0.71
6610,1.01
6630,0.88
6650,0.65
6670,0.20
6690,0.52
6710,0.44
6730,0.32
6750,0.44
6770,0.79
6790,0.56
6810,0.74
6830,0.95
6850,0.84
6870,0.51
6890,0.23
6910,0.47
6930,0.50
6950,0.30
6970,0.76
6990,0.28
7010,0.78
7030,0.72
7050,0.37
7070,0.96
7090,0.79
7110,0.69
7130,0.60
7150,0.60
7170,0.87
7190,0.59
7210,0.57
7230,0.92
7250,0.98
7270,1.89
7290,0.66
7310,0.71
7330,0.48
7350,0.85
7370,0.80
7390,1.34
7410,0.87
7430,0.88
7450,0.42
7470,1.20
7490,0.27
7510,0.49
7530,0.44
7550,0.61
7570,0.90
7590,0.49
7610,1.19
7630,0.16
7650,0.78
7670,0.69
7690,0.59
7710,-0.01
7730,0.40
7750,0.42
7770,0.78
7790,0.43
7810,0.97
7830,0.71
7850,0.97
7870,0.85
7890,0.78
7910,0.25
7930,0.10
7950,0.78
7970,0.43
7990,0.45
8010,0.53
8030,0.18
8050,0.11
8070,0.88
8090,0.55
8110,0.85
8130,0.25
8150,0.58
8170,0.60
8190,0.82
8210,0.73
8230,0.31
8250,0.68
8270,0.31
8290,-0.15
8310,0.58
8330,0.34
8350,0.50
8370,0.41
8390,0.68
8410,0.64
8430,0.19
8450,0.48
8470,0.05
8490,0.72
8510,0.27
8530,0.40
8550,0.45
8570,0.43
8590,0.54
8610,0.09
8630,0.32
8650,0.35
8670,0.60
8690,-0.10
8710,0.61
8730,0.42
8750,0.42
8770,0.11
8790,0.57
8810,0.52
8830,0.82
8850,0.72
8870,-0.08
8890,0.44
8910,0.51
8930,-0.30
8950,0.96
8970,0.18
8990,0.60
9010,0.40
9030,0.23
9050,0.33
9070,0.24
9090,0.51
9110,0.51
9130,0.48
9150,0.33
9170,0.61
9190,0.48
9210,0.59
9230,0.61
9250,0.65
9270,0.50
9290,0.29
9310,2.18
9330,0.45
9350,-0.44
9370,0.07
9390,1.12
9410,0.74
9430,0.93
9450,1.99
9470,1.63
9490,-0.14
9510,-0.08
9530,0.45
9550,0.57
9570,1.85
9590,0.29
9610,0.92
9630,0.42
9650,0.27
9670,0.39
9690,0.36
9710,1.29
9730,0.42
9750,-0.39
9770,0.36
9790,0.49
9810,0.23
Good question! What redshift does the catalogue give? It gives 0.106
